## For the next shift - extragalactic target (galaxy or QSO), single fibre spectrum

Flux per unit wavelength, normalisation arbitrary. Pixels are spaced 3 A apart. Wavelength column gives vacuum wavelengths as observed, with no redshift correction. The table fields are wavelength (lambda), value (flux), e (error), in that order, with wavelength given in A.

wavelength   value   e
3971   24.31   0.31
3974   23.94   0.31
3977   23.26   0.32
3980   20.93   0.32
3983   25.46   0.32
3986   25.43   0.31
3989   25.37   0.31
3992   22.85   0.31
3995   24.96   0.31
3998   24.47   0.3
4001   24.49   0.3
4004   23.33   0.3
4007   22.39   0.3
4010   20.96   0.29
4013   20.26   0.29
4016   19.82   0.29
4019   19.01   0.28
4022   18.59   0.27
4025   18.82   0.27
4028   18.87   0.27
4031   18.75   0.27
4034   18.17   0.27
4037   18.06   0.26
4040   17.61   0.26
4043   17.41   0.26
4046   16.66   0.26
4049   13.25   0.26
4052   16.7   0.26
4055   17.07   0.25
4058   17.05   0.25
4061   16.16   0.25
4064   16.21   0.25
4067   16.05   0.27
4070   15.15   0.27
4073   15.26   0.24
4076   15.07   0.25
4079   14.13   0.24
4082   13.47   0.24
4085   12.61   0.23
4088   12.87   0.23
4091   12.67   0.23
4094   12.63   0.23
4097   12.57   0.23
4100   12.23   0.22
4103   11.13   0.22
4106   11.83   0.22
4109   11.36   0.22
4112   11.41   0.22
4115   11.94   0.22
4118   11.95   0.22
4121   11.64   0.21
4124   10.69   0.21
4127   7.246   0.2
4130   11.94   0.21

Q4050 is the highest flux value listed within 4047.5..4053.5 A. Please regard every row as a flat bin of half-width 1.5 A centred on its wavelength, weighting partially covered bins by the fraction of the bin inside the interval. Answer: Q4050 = 16.7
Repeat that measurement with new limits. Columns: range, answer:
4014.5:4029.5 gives 19.82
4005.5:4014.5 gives 22.39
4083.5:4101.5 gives 12.87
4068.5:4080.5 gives 15.26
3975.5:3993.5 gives 25.46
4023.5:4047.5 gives 18.87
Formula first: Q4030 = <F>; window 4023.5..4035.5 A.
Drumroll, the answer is 18.7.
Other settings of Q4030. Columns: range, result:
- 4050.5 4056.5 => 16.9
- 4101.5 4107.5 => 11.5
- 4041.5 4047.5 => 17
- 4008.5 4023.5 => 19.7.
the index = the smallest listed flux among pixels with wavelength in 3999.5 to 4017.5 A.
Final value 19.82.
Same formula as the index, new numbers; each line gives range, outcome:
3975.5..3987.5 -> 20.93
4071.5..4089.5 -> 12.61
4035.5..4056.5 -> 13.25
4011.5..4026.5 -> 18.59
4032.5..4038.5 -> 18.06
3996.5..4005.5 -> 23.33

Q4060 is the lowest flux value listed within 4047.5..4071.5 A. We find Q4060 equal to 13.25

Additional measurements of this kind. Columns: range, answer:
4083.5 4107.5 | 11.13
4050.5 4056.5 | 16.7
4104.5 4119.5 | 11.36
